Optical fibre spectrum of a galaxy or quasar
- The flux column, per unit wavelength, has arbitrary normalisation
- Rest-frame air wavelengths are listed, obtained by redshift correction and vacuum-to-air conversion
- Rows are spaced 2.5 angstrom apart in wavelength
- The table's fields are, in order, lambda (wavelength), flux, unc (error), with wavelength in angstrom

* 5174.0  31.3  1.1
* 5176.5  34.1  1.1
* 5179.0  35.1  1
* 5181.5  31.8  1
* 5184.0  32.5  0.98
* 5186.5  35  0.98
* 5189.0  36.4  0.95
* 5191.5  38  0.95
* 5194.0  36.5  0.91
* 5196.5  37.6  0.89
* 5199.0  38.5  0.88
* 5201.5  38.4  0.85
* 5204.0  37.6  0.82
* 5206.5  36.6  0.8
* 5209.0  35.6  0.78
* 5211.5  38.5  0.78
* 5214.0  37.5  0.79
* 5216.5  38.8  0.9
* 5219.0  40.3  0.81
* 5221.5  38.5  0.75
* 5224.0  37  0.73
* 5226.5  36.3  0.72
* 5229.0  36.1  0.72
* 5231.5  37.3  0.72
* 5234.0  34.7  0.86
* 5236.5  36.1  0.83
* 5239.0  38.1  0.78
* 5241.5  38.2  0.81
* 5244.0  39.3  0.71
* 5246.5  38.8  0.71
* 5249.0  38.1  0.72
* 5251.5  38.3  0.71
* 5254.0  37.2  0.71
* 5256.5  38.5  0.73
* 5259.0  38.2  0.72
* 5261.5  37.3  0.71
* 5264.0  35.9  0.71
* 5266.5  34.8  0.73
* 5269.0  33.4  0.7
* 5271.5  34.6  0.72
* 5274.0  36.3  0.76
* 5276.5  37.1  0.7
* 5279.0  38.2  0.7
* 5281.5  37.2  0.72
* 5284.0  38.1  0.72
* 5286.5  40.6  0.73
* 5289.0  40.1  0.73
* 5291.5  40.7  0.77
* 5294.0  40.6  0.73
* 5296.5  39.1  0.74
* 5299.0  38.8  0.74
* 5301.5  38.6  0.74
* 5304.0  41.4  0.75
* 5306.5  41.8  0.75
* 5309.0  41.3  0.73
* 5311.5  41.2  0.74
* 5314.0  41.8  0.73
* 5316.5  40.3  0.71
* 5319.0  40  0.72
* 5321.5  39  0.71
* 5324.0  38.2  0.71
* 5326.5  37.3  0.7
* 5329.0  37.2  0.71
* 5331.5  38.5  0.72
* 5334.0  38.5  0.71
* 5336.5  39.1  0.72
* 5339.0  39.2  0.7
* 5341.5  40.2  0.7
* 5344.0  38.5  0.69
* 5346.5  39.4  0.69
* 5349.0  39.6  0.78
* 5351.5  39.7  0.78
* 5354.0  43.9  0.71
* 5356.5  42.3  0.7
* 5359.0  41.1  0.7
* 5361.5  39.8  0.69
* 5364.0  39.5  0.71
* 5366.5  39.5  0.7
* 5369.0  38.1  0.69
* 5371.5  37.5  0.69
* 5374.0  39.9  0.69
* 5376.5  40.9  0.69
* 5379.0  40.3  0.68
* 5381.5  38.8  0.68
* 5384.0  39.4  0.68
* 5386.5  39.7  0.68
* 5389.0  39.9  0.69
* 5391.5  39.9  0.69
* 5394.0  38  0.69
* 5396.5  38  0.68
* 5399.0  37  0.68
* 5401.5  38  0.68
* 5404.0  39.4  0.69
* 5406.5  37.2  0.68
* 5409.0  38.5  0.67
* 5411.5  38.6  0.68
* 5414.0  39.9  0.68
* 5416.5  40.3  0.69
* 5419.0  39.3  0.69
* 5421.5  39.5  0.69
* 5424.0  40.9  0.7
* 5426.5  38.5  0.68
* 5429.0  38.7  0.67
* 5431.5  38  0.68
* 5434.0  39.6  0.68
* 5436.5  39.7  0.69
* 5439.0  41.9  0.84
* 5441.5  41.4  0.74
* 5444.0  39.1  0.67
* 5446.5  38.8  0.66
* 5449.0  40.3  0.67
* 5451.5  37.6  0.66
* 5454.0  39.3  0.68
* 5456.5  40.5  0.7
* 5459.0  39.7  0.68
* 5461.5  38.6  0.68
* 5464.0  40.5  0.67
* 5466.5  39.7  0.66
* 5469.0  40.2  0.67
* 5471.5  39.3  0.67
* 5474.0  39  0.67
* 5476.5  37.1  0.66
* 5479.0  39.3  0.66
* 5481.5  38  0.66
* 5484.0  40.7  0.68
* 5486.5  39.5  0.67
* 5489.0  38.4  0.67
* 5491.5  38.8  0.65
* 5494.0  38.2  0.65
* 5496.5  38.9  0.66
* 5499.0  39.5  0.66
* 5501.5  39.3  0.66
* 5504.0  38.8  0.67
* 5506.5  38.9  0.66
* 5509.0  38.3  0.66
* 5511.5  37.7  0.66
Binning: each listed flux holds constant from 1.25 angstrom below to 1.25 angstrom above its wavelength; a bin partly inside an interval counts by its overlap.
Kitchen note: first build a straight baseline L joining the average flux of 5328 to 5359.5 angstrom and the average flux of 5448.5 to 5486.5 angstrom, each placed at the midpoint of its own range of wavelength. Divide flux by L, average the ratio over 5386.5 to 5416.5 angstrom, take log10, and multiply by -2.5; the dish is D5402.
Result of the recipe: 0.024 mag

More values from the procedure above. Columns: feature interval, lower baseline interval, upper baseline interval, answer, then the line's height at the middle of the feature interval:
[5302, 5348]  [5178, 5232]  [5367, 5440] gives -0.038 mag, 38.2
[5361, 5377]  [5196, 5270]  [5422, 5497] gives -0.018 mag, 38.6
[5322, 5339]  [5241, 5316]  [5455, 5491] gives 0.014 mag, 38.7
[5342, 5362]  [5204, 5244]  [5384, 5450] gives -0.053 mag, 38.6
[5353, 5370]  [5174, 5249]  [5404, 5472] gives -0.056 mag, 38.6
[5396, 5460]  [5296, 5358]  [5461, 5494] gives 0.003 mag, 39.4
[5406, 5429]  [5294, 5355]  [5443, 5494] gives 0.004 mag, 39.4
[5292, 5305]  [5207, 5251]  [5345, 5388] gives -0.026 mag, 38.8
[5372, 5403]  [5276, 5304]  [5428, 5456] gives 0.008 mag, 39.4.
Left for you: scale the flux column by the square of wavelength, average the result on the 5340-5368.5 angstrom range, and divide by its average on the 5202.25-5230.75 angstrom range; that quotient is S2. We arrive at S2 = 1.13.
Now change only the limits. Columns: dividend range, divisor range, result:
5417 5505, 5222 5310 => 1.11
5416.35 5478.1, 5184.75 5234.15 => 1.16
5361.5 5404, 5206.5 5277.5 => 1.11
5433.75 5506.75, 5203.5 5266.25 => 1.15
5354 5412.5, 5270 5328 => 1.03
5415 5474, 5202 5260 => 1.14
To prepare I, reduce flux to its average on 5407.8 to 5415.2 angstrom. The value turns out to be 39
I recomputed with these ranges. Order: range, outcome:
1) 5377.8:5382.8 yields 39.5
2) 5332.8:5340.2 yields 38.9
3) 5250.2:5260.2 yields 38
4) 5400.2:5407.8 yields 38.2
